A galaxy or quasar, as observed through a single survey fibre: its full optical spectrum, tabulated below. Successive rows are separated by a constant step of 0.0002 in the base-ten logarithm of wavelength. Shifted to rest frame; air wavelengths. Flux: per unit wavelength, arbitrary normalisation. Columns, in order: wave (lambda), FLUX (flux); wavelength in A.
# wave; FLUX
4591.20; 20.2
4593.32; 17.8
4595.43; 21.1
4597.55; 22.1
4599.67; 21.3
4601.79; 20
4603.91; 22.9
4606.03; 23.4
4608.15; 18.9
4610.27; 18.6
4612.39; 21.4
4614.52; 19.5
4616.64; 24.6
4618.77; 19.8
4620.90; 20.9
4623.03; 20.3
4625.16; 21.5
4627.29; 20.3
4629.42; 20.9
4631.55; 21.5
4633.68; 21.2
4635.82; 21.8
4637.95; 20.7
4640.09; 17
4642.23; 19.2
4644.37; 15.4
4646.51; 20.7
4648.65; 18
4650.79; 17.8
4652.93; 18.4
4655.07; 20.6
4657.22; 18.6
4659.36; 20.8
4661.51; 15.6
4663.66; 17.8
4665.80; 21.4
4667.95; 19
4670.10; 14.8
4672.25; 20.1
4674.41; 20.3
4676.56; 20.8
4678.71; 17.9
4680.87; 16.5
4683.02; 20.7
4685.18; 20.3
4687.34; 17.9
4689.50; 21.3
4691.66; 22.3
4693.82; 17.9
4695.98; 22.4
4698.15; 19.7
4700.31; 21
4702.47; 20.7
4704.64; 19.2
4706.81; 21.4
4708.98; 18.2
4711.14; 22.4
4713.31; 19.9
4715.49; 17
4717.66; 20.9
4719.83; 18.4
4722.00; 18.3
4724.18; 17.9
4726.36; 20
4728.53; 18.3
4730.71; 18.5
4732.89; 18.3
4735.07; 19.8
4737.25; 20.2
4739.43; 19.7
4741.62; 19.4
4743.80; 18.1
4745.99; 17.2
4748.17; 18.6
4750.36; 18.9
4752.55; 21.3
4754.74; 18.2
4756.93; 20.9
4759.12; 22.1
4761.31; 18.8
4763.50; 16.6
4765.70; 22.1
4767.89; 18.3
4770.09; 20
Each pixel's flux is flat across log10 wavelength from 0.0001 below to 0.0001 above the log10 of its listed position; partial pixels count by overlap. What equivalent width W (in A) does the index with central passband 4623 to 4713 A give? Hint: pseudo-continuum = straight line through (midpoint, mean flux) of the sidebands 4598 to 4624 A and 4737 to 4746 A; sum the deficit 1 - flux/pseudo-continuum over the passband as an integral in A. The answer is 2.2 A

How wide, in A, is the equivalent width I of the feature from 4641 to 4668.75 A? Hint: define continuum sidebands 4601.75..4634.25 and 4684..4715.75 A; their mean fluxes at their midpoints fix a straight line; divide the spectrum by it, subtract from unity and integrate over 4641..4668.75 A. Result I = 2.60 A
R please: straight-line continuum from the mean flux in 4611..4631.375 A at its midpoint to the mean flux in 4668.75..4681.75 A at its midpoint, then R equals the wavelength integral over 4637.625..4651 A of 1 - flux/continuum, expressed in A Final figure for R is 1.1 A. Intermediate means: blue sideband 21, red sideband 18.4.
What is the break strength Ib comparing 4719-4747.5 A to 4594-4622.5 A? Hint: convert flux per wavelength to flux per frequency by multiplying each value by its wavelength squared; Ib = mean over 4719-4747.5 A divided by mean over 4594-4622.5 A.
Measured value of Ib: 0.9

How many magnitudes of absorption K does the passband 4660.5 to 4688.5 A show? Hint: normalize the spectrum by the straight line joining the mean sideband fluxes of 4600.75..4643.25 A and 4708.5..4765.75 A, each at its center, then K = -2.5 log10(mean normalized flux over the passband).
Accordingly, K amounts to 0.07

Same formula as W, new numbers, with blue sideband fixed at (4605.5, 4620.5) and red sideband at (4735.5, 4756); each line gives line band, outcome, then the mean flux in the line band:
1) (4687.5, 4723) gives -0.70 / 20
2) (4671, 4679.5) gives 0.11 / 19.7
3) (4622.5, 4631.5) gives -0.11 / 20.9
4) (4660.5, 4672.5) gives 1.27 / 18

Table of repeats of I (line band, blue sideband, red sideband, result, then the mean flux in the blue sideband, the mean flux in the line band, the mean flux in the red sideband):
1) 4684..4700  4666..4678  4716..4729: -1.0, 19.1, 20.3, 18.9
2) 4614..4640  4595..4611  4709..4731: -0.3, 21.1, 21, 19.1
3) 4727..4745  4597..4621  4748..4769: 0.7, 21.1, 19.1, 19.6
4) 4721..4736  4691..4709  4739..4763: 0.8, 20.4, 18.7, 19.3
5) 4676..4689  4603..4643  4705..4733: 0.5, 20.8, 19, 19.2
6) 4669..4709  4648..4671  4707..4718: -1.1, 18.5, 19.7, 19.7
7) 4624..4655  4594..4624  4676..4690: 1.0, 21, 19.6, 19.2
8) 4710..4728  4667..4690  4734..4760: 0.0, 19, 19.3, 19.5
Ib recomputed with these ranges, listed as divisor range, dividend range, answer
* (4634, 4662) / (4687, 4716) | 1.09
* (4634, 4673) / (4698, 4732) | 1.06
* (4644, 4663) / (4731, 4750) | 1.06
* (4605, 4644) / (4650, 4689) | 0.94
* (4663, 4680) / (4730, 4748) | 1.02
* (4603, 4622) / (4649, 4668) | 0.91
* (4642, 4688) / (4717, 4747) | 1.04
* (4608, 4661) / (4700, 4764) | 1.01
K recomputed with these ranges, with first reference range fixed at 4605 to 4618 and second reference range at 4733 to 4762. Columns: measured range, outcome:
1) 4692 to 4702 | -0.02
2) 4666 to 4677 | 0.07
